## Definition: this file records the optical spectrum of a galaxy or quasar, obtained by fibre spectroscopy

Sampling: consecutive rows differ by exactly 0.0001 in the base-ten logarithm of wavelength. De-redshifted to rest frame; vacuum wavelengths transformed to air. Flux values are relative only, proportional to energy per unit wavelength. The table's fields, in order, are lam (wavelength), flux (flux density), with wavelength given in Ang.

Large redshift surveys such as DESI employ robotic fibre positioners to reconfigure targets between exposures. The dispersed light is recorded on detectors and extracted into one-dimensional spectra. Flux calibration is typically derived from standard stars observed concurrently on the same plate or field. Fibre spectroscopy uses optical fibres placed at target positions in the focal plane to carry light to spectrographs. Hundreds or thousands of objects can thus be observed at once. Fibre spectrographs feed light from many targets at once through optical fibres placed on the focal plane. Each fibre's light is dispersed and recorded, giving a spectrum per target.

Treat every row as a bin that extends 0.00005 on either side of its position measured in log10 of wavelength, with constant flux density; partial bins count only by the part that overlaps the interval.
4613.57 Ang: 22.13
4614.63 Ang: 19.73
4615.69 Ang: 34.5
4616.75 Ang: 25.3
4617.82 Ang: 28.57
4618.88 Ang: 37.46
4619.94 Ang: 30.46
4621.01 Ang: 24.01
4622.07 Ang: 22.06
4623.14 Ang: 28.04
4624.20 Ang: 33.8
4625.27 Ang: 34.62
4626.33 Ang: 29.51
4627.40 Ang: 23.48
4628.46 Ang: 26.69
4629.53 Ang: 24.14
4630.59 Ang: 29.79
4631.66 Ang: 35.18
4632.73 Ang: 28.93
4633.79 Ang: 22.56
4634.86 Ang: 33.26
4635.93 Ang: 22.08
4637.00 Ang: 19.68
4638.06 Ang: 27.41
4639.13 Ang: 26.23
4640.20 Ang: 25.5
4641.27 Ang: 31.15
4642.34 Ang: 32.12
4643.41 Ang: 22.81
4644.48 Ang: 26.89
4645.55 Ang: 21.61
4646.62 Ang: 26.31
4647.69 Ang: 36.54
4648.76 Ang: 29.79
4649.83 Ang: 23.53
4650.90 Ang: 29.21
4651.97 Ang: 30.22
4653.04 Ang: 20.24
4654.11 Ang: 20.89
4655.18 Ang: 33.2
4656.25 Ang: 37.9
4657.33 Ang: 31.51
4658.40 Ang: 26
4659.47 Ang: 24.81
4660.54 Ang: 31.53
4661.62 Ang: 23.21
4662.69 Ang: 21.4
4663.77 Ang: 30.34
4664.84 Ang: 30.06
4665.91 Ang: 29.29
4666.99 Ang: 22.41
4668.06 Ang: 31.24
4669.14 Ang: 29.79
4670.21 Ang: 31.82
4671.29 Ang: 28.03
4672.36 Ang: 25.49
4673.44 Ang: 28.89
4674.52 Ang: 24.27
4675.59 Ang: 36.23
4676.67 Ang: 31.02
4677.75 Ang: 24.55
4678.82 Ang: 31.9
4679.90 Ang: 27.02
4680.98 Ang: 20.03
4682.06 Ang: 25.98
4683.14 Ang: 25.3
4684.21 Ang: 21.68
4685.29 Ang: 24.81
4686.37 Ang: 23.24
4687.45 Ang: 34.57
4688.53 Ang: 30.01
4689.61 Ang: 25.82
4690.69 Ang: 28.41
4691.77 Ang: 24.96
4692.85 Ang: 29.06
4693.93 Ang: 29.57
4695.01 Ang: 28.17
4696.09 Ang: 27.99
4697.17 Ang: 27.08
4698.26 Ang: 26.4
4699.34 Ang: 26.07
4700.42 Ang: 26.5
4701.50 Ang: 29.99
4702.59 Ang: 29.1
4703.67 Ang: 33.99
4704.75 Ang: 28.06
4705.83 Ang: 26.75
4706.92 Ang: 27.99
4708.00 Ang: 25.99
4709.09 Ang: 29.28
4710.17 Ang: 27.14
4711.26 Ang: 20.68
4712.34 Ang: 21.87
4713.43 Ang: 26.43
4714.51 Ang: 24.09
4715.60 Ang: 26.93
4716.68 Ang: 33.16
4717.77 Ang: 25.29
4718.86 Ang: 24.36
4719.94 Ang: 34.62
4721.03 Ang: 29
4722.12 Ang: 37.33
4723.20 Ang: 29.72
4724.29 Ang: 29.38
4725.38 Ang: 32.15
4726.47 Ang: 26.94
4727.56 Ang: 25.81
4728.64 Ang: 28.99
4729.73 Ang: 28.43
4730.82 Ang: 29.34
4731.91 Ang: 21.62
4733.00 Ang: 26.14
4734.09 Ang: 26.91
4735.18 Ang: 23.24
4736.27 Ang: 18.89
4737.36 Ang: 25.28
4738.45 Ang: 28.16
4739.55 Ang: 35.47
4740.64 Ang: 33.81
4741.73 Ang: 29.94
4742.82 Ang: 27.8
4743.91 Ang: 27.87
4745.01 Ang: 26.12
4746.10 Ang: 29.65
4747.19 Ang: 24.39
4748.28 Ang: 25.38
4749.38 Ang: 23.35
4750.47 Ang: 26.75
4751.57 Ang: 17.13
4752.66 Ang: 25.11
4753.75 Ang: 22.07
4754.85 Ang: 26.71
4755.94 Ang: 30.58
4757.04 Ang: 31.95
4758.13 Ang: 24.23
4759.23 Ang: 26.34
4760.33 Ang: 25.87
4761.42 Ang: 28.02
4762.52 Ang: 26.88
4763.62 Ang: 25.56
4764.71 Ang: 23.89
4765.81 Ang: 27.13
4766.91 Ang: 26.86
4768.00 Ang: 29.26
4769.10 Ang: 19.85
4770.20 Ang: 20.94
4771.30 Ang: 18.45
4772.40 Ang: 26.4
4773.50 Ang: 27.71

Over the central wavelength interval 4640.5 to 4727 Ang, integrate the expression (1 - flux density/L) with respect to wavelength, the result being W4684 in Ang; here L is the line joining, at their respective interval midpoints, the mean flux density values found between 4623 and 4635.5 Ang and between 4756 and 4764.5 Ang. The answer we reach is 1.3 Ang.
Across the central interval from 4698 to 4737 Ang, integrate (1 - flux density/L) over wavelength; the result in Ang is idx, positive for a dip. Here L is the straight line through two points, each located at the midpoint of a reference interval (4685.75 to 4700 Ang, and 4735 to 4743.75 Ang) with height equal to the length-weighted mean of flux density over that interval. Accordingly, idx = 0.6 Ang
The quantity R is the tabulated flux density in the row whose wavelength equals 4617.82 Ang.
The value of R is 28.57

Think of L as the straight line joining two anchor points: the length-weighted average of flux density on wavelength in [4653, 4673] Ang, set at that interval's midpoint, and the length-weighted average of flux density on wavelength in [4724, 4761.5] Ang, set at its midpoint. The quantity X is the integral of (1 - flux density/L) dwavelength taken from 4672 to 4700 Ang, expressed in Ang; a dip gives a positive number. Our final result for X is 0.4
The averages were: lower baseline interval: 28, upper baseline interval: 26.8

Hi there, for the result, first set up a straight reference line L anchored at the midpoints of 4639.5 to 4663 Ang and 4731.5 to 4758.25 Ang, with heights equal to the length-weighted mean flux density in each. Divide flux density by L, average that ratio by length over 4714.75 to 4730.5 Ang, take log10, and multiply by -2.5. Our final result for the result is -0.10 mag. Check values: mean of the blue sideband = 27.6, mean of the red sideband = 26.4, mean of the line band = 29.3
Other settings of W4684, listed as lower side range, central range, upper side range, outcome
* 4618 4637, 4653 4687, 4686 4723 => 0.9 Ang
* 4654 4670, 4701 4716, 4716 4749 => 0.7 Ang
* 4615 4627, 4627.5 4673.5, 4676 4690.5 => 1.0 Ang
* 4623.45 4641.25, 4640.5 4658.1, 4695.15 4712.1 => -0.4 Ang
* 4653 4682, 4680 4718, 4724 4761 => 0.8 Ang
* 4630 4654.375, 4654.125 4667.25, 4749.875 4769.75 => -0.7 Ang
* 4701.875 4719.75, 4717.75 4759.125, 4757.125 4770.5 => -1.5 Ang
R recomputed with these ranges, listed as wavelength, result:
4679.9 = 27.02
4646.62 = 26.31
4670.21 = 31.82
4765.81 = 27.13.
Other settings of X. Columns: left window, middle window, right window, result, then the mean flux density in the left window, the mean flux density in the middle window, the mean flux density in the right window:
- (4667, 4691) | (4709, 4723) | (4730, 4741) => -0.3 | 27.6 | 27.7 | 26.8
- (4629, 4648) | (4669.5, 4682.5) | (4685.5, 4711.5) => -0.2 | 27.2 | 28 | 27.8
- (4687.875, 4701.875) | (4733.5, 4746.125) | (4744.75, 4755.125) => -1.3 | 27.7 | 27.7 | 24.6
